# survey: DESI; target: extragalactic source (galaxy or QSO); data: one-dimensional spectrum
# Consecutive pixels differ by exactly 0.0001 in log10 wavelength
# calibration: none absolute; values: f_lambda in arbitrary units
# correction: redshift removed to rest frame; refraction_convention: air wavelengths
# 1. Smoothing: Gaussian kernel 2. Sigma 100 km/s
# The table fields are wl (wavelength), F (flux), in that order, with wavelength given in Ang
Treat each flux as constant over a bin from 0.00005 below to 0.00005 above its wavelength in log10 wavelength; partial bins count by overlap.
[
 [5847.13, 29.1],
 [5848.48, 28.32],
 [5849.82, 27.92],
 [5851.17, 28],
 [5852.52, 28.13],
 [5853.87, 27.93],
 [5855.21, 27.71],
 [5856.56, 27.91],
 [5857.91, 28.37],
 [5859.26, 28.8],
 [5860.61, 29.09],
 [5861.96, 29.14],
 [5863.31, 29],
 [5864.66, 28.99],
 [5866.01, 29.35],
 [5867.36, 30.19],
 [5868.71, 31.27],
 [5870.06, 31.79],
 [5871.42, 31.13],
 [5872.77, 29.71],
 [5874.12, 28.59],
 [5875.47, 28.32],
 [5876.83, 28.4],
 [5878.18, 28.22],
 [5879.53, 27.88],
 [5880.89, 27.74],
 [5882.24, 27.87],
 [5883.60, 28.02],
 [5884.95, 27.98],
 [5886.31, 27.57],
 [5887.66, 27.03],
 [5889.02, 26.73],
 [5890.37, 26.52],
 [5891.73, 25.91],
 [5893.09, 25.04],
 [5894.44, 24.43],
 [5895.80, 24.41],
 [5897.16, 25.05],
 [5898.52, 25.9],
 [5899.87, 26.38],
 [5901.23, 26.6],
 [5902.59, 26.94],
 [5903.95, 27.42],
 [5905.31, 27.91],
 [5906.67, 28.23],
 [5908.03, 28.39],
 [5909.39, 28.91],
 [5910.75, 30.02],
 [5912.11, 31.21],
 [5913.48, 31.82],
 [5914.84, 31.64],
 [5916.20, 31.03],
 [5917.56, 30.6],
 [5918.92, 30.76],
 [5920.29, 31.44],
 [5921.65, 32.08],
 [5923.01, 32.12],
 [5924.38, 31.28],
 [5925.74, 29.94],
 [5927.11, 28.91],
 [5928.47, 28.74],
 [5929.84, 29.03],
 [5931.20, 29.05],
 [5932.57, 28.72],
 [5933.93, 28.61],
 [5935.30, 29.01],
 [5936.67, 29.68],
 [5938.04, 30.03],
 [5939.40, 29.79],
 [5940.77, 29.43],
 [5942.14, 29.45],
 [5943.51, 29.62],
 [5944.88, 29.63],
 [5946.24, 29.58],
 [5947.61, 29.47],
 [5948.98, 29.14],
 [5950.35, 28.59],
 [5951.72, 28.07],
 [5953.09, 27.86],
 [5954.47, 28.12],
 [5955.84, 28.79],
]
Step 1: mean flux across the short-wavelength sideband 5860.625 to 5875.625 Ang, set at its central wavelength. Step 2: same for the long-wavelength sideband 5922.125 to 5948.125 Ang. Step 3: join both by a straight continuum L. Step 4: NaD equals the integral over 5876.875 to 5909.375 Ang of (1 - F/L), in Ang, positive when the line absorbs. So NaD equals 3.04 Ang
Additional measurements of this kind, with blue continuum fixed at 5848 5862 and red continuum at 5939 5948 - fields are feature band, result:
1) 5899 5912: 0.46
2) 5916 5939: -0.55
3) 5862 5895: 0.39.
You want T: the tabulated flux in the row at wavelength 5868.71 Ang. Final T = 31.27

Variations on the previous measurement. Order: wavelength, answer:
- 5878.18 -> 28.22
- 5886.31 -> 27.57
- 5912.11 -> 31.21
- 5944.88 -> 29.63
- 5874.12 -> 28.59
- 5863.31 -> 29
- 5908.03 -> 28.39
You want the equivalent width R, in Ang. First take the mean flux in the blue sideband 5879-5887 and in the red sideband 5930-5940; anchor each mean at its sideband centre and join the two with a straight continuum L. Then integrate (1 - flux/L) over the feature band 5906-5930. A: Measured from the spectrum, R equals -1.3 Ang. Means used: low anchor 27.8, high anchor 29.3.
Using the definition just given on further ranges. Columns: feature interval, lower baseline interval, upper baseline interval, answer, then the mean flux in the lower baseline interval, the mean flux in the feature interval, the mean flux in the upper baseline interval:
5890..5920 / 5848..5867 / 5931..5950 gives 1.0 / 28.5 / 28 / 29.4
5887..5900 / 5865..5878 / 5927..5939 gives 1.7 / 29.8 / 25.7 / 29.1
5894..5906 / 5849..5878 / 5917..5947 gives 1.4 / 29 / 26.1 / 29.9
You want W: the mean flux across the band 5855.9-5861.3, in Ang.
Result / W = 28.5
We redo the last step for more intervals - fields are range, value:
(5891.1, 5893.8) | 25.5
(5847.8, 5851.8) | 28.1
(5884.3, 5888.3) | 27.5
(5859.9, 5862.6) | 29.1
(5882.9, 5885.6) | 28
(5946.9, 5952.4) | 28.8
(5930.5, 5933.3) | 29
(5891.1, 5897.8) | 25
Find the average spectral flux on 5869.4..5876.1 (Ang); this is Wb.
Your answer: 29.9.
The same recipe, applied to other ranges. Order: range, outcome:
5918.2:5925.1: 31.5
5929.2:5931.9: 29.1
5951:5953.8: 27.9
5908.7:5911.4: 29.5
